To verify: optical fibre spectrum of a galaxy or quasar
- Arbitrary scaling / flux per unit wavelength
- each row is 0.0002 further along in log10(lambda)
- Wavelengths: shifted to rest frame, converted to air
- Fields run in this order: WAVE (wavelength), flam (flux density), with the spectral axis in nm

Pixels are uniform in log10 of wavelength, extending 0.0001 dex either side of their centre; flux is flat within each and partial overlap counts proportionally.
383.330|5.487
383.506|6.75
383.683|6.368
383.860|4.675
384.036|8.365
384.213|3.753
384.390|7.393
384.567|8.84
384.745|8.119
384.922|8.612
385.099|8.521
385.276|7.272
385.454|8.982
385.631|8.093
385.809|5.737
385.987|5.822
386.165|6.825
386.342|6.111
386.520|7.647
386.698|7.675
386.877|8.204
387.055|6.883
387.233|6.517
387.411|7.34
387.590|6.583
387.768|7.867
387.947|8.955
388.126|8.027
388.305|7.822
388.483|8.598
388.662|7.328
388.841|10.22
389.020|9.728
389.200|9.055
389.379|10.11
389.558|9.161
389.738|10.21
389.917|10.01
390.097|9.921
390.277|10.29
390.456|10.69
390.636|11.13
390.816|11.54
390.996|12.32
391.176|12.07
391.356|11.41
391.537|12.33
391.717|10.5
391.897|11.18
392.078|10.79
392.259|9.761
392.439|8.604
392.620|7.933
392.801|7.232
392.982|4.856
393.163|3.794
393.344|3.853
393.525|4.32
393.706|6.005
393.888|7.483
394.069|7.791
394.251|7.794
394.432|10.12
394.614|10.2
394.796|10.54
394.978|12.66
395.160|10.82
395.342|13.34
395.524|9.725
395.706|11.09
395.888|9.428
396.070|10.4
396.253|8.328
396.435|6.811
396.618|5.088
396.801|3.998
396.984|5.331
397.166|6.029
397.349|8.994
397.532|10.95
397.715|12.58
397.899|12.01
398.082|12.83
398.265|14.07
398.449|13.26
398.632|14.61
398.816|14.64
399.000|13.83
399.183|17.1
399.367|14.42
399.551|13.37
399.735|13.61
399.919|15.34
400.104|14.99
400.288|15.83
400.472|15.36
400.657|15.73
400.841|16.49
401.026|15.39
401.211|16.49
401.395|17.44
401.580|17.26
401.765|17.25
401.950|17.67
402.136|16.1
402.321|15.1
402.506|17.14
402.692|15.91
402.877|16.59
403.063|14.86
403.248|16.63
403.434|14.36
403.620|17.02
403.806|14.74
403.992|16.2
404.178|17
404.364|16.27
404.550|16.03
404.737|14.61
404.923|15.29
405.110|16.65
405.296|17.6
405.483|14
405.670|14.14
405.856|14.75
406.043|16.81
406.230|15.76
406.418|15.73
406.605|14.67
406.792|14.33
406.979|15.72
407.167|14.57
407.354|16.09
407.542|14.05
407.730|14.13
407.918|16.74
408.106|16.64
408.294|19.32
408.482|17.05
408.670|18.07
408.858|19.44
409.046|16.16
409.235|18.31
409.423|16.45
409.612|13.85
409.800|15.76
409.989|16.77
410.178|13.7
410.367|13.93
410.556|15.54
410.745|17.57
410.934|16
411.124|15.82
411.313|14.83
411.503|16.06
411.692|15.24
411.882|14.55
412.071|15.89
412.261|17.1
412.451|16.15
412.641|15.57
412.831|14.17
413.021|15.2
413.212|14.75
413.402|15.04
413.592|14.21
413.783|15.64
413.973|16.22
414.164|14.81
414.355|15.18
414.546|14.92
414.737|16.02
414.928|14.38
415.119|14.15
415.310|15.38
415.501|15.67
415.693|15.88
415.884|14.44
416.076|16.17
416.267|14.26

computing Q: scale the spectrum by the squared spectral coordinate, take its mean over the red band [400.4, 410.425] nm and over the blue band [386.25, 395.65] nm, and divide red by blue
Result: 1.9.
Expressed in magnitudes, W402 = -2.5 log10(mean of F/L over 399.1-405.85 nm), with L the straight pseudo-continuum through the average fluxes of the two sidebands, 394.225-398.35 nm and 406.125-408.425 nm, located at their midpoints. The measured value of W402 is -0.213 mag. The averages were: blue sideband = 9.73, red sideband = 15.7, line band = 15.8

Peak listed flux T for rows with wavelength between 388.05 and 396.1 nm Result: 13.34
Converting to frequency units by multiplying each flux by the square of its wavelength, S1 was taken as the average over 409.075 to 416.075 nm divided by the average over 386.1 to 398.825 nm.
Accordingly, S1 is 1.9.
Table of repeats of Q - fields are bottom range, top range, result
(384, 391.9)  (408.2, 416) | 2.03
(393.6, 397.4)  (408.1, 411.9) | 2.02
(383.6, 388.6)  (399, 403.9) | 2.33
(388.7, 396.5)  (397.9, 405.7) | 1.73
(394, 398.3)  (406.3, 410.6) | 1.77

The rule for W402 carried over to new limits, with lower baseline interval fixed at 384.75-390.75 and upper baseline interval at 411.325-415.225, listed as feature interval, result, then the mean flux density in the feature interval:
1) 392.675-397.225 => 0.29 mag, 7.9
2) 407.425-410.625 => -0.15 mag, 16.2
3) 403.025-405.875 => -0.21 mag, 15.7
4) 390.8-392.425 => -0.19 mag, 11.2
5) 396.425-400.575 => -0.07 mag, 12.1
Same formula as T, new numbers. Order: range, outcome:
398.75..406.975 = 17.67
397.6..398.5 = 14.07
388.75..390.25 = 10.22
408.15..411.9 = 19.44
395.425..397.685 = 11.09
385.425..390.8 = 11.13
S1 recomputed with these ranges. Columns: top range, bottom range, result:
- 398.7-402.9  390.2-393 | 1.60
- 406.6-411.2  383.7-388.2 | 2.47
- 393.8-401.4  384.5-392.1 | 1.38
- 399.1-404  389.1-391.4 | 1.59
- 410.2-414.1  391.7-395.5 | 1.98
